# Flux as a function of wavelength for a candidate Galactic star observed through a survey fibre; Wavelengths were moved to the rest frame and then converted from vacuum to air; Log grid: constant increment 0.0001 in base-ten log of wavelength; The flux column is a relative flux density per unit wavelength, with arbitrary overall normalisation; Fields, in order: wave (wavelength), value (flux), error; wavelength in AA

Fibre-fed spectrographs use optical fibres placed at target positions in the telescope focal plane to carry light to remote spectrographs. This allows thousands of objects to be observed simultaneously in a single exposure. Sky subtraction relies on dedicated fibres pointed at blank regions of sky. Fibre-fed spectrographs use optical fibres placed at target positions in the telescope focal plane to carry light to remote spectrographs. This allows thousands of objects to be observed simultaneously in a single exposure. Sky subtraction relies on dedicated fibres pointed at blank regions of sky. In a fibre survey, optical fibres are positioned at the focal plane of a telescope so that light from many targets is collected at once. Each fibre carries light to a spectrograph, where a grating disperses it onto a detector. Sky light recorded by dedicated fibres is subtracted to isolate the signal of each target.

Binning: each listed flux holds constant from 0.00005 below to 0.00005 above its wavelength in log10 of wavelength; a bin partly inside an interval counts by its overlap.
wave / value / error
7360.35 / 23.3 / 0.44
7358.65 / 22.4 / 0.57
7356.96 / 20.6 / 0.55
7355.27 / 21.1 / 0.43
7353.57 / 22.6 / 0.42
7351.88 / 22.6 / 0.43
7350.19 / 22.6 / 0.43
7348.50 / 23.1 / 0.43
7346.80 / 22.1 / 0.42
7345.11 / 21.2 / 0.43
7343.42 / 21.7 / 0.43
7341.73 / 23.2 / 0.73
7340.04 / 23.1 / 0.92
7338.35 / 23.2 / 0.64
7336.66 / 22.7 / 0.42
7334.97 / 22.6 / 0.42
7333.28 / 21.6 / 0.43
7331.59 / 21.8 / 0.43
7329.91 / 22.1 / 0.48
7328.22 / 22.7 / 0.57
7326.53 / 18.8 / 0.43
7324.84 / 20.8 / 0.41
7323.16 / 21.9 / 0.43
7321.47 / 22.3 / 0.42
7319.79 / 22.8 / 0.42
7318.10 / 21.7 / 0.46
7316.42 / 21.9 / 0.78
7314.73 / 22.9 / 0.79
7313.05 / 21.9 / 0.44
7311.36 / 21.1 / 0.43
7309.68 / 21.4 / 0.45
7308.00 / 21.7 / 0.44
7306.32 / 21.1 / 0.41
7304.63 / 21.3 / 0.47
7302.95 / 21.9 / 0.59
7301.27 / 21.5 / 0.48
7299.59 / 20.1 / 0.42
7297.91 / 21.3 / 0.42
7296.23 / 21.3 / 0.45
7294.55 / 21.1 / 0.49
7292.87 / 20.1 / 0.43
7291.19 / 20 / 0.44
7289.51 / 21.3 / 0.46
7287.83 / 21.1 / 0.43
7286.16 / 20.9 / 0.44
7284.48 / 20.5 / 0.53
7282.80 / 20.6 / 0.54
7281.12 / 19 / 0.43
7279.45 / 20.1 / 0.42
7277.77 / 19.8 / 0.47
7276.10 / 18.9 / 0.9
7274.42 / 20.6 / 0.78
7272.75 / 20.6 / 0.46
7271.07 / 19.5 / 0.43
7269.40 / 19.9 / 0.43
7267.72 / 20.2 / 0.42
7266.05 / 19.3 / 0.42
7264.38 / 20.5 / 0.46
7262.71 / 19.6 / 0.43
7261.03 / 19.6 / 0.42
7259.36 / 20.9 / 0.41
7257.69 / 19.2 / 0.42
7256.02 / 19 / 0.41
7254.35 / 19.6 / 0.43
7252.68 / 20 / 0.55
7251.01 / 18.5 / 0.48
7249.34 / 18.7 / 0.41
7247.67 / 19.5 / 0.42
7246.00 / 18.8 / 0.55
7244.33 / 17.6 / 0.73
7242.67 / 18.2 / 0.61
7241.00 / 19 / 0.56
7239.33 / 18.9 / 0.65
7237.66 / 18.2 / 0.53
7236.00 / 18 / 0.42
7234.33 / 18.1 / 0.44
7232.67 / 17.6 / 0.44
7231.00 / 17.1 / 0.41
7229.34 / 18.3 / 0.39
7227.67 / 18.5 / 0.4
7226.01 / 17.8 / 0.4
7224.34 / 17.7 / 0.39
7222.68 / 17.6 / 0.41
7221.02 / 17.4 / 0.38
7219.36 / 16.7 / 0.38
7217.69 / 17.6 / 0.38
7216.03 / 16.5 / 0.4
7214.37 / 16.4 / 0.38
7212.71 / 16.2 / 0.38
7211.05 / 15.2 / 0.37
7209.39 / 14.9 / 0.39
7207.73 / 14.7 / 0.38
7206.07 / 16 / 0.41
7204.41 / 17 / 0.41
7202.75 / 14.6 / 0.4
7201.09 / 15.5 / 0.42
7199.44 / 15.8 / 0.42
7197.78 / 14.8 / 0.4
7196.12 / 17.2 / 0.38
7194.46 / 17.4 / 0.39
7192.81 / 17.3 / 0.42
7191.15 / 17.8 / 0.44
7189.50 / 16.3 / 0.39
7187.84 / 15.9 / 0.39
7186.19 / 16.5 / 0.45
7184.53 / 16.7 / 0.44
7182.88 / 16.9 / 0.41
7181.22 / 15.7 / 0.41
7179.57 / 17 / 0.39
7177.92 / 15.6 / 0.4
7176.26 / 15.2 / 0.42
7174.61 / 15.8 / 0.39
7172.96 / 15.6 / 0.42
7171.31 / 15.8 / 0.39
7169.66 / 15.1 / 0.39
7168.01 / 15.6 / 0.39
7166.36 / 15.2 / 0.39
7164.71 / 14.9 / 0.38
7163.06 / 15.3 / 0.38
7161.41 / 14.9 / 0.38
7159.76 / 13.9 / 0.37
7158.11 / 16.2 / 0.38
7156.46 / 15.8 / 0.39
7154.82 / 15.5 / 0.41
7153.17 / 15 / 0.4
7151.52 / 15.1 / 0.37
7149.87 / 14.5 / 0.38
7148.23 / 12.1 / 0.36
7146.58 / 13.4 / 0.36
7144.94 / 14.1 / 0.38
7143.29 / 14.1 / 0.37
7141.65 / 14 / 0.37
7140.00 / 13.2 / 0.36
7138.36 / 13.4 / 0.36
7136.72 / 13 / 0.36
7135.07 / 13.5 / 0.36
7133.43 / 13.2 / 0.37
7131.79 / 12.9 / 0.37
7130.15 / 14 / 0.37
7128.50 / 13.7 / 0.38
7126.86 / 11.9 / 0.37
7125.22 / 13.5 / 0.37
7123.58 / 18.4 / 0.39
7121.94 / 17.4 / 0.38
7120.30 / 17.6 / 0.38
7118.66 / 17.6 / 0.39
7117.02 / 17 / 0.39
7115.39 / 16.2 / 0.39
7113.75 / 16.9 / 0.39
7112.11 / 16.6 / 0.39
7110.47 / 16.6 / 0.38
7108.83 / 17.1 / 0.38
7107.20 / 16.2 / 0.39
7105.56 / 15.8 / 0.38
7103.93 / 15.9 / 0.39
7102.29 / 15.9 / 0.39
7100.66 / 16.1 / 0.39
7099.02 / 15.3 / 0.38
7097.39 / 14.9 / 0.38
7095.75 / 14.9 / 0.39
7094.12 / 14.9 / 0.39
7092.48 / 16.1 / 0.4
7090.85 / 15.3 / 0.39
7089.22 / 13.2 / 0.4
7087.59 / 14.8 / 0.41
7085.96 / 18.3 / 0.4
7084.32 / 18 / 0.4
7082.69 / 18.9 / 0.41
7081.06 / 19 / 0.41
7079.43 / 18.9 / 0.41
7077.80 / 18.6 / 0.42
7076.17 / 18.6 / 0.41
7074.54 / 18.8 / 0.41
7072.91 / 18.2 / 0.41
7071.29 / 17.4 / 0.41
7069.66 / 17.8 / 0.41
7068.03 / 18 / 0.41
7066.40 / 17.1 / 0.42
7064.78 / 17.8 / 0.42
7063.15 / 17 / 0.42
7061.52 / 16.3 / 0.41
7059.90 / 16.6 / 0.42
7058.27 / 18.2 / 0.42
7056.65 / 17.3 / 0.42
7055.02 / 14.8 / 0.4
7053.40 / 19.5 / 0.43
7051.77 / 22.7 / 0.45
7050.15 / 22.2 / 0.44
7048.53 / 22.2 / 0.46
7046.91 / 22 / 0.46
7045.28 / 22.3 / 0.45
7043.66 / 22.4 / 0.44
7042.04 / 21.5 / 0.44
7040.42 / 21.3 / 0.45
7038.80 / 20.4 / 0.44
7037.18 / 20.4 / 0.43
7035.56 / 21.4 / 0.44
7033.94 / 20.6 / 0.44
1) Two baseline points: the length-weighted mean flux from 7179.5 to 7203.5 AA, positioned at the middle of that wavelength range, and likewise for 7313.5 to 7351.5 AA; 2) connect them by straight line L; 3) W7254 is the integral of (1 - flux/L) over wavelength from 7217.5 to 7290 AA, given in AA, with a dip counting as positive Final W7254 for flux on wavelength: -0.8 AA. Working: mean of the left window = 16.3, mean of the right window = 22.1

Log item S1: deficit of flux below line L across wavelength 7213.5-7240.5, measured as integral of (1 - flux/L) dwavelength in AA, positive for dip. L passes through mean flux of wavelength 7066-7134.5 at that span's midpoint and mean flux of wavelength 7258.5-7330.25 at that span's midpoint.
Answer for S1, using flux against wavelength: 2.3 AA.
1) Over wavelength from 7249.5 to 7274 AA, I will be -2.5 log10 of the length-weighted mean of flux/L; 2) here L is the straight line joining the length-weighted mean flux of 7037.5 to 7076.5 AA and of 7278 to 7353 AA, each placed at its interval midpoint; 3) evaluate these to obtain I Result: 0.07 mag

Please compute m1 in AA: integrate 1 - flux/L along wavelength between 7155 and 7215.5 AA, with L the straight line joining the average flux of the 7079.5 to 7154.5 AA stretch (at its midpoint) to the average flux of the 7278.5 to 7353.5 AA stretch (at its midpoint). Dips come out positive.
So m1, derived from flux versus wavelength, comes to 5.6 AA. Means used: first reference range 15.4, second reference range 21.6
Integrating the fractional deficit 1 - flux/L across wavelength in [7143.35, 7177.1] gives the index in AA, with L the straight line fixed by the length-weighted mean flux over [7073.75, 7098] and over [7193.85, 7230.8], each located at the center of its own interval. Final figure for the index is 3.5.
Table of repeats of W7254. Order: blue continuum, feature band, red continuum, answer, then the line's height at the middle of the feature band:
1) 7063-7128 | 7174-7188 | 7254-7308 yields 1.7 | 18.4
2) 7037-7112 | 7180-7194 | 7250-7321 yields 1.9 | 19.3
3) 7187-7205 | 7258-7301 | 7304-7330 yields -0.6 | 20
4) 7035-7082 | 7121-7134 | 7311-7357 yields 3.6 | 20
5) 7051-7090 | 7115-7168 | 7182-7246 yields 8.1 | 17.4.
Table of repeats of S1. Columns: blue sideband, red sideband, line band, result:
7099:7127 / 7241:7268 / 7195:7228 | 3.64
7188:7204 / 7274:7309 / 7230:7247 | 0.08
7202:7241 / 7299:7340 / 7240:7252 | -0.27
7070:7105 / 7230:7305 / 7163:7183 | 2.78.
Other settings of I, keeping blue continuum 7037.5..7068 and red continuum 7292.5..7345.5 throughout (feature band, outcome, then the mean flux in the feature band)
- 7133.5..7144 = 0.44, 13.5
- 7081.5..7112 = 0.23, 16.1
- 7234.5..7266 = 0.11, 19.1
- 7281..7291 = 0.04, 20.6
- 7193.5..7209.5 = 0.29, 15.8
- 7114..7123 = 0.17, 17.2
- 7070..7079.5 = 0.08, 18.4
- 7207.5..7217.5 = 0.30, 15.8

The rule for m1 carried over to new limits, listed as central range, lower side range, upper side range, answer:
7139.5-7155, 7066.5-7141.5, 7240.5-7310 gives 2.74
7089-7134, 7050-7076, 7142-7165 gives 1.67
